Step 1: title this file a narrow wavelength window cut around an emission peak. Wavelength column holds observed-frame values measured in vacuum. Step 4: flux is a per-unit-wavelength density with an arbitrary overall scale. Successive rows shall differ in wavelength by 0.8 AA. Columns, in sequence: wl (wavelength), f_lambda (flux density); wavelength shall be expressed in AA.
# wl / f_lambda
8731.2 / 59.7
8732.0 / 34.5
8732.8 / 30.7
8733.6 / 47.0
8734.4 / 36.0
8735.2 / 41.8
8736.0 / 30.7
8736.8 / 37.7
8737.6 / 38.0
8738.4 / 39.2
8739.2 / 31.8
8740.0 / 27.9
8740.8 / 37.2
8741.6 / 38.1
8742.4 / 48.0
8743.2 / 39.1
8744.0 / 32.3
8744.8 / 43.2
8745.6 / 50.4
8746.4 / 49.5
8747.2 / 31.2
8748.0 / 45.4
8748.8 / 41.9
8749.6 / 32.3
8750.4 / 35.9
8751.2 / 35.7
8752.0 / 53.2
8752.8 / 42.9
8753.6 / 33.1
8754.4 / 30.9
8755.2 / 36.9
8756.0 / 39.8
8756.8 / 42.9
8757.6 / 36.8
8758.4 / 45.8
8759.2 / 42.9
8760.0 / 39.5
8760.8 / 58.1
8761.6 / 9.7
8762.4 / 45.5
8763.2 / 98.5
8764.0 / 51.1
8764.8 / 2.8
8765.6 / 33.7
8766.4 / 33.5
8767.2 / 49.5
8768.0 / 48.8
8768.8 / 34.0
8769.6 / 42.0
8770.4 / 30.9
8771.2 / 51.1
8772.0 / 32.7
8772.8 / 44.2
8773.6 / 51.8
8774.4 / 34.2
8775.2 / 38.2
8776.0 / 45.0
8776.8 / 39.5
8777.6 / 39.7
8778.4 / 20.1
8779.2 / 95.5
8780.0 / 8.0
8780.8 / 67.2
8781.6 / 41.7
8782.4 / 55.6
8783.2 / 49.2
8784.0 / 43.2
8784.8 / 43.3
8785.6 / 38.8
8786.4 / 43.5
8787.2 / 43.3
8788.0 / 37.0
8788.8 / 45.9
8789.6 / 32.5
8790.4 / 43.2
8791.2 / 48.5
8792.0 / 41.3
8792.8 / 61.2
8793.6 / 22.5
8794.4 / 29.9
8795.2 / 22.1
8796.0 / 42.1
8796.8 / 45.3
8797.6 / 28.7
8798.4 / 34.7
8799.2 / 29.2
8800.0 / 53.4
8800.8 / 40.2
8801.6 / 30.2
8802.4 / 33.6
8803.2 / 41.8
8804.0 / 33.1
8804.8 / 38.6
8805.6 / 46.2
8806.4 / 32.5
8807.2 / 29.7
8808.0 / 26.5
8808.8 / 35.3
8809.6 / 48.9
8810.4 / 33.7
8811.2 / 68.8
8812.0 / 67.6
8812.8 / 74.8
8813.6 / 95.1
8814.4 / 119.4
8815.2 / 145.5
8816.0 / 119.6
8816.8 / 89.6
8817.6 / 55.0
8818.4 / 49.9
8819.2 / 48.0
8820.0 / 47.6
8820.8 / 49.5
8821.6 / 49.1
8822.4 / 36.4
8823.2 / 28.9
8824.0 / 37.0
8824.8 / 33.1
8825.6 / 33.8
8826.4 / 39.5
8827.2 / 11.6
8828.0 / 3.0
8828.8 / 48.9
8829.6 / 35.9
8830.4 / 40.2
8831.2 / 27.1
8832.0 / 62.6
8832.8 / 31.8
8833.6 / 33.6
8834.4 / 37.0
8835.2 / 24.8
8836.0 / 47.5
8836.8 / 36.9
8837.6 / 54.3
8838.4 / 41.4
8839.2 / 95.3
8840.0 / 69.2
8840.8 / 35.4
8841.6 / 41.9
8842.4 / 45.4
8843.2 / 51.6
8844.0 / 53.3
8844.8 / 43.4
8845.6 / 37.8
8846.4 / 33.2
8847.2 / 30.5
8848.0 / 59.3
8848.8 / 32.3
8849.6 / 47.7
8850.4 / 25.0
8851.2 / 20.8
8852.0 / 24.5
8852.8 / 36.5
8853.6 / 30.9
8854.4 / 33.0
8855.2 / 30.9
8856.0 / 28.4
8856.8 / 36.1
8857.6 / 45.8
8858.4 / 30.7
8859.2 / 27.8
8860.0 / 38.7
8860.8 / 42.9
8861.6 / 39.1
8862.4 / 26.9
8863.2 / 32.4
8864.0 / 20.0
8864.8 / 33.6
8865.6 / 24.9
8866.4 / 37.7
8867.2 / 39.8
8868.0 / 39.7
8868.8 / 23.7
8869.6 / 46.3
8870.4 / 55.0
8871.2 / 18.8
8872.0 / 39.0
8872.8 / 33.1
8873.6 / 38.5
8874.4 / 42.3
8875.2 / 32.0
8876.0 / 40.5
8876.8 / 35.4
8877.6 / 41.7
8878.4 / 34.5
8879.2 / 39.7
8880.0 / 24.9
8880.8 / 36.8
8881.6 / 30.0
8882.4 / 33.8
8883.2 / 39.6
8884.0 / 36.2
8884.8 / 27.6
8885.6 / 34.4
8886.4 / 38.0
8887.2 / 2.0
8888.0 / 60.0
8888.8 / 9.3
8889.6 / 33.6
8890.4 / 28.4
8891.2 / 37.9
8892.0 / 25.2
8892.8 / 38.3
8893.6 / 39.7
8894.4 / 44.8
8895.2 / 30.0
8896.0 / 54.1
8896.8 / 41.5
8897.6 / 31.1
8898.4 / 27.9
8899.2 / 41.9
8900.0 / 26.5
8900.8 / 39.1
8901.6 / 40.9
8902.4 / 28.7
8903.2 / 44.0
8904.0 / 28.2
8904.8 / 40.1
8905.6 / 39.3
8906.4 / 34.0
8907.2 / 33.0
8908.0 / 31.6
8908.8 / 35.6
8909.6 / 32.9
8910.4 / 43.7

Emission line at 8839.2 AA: [N II]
